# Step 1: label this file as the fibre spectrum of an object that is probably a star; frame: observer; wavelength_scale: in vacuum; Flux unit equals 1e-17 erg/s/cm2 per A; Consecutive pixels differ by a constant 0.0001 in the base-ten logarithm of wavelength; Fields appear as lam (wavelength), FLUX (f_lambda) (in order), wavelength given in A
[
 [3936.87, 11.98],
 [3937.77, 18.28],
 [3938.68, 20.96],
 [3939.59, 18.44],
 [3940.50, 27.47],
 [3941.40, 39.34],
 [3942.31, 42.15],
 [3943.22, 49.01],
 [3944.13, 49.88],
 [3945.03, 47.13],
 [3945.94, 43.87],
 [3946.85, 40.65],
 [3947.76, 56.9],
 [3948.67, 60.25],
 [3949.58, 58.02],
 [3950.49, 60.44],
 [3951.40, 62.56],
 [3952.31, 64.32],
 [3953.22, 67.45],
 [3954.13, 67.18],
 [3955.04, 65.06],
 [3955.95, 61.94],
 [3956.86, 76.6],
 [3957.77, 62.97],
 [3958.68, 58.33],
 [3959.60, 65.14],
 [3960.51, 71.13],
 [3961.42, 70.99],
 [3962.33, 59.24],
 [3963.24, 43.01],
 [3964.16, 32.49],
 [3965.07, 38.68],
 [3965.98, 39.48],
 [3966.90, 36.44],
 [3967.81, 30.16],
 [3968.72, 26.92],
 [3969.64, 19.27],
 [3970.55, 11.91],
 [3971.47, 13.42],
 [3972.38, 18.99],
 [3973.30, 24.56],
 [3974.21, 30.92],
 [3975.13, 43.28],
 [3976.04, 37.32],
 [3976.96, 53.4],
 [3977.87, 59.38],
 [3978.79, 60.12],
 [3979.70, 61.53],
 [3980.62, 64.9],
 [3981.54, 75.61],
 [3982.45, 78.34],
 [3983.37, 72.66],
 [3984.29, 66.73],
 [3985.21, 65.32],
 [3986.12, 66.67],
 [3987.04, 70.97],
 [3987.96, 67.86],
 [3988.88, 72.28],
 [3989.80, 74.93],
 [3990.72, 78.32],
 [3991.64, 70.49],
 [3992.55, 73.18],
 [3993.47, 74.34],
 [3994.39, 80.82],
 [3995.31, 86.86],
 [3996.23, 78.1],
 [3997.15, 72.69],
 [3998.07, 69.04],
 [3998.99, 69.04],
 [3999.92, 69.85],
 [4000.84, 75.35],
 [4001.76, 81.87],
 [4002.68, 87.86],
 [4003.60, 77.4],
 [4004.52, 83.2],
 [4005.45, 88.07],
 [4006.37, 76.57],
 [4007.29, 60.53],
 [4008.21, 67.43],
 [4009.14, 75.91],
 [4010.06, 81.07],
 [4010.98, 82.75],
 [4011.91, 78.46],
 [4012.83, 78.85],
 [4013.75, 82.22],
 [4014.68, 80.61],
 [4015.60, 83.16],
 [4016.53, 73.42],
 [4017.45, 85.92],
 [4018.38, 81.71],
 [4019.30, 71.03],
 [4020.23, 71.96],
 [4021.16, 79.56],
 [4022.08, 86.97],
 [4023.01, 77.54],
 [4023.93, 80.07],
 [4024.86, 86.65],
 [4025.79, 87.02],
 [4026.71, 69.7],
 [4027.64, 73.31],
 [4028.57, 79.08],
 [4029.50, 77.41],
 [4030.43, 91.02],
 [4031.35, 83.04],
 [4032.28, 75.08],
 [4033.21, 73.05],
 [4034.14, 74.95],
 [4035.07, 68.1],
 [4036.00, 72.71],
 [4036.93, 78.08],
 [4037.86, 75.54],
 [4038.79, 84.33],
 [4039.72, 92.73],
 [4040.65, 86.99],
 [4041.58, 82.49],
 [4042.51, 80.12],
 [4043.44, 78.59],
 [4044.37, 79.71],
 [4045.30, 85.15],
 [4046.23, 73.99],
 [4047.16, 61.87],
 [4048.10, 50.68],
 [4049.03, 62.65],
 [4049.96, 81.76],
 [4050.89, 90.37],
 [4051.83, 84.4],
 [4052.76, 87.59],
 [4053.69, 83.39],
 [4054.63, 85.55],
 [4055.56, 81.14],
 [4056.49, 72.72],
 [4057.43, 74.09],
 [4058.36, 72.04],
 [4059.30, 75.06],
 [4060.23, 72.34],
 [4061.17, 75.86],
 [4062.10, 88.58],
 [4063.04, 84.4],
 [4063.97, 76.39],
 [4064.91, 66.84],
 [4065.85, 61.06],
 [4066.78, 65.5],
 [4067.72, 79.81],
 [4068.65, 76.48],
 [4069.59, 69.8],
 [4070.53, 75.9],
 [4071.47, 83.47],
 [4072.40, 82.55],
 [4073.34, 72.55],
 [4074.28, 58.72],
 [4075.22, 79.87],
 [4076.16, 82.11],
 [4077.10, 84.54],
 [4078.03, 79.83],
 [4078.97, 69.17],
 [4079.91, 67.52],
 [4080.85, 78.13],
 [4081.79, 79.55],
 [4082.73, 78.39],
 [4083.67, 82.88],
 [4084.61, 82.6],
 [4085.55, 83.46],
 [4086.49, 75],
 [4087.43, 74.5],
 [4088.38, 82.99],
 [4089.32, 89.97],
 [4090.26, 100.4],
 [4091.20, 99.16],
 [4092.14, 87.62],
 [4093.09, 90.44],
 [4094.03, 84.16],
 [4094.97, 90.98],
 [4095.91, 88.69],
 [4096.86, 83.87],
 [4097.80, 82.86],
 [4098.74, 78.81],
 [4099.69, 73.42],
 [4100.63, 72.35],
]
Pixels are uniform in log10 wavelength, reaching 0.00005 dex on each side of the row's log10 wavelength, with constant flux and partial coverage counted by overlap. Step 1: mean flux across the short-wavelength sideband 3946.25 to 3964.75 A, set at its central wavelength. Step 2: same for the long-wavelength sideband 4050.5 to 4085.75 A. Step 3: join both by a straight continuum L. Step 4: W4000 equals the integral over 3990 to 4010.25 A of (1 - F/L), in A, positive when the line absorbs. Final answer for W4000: -2.8 A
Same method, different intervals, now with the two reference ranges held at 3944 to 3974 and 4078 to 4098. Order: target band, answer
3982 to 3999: -4.8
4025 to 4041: -2.5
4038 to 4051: -1.1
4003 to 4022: -4.6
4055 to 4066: 0.1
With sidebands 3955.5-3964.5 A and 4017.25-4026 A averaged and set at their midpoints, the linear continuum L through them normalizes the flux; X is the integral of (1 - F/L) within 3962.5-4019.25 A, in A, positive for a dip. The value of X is 6.5 A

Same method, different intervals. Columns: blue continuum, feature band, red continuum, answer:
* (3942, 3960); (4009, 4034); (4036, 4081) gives -3.24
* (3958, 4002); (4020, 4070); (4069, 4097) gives -3.66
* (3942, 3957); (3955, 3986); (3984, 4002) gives 7.11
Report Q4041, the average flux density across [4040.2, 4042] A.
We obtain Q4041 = 84.8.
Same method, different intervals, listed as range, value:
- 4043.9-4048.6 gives 70.2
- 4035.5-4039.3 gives 77.7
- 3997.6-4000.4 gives 69.2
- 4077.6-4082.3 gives 74.8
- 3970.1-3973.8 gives 17.4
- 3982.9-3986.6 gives 67.8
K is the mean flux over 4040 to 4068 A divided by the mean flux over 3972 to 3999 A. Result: 1.2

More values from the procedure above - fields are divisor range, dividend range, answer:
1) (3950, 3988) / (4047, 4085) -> 1.44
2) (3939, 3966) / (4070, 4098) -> 1.53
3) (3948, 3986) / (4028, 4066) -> 1.49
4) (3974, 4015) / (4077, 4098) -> 1.17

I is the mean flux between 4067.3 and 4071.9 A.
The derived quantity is 77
